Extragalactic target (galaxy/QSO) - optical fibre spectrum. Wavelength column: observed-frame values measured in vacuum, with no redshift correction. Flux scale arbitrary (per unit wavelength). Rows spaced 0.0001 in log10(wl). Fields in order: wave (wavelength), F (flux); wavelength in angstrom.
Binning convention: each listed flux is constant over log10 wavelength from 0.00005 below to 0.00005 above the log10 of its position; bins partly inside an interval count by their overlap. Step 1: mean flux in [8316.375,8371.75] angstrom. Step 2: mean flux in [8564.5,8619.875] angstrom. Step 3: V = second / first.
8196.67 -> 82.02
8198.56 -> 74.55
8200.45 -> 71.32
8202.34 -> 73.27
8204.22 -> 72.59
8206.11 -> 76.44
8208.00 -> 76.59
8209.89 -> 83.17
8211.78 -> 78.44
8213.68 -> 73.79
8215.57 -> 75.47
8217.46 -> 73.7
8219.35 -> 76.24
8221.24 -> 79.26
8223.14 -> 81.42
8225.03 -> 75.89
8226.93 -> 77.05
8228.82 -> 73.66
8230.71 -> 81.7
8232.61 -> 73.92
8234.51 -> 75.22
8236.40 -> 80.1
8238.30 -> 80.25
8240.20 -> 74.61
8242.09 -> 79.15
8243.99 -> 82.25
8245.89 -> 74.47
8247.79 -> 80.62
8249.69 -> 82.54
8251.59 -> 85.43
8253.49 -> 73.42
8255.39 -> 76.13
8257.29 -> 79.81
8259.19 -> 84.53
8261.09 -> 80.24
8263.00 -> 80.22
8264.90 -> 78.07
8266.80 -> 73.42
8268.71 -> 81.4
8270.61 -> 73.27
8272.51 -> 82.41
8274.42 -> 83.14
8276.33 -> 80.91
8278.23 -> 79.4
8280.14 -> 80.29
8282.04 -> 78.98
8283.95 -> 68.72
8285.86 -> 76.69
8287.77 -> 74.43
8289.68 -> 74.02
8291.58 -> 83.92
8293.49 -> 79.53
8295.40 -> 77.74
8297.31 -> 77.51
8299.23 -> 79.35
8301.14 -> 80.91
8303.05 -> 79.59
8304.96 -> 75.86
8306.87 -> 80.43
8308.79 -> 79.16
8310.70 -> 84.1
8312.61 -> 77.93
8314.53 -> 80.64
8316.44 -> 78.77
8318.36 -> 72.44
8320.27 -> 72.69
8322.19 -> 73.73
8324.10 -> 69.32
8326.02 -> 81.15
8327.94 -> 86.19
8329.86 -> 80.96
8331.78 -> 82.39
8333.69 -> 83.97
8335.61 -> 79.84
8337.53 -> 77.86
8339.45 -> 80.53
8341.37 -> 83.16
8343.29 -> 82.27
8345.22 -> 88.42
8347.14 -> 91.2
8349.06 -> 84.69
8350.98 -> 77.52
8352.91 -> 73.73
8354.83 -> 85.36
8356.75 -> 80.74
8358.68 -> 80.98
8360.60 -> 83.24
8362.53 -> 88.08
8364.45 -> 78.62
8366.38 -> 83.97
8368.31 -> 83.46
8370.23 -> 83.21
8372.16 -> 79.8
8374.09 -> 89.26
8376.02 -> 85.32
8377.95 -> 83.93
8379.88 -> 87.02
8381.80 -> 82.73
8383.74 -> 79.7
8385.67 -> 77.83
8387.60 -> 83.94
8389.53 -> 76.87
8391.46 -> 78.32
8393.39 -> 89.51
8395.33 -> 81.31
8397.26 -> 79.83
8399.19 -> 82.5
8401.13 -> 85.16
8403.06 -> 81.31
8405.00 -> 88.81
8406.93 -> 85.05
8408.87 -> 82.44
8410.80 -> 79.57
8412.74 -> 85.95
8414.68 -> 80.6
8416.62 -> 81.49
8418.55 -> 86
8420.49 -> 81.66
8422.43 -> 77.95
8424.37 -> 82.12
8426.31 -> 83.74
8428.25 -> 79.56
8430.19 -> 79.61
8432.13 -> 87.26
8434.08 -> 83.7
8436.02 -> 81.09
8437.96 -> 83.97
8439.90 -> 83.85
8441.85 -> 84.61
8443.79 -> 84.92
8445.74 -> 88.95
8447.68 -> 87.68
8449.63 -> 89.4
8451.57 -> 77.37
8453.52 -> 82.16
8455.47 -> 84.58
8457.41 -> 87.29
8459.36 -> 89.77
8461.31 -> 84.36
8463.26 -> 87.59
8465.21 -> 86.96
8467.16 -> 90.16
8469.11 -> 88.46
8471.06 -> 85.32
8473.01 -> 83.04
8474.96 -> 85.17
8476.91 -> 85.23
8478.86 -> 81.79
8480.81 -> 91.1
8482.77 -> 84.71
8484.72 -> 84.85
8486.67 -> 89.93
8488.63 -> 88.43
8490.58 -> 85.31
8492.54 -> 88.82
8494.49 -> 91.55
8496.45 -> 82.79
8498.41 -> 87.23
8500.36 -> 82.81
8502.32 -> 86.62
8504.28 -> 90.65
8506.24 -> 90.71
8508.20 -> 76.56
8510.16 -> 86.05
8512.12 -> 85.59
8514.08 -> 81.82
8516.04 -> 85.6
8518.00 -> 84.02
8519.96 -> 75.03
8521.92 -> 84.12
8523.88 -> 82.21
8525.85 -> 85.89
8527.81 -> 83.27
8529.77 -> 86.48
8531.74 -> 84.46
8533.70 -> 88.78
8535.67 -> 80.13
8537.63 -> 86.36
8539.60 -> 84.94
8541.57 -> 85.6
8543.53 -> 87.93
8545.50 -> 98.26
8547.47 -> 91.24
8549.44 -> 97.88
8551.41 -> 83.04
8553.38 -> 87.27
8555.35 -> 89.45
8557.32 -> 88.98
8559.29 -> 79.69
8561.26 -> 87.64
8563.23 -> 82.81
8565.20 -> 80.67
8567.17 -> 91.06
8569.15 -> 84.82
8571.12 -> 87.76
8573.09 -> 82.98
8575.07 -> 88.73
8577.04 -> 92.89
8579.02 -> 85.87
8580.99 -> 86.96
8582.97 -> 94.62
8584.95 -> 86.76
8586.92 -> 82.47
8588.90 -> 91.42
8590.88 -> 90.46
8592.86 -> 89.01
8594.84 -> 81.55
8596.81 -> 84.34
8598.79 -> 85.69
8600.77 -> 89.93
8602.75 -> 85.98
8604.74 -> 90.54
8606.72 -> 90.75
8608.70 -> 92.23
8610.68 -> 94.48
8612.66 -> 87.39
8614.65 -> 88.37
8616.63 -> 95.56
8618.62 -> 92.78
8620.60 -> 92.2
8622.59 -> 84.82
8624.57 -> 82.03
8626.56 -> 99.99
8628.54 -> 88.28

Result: 1.09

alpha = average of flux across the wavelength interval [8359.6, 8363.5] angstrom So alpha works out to 85.7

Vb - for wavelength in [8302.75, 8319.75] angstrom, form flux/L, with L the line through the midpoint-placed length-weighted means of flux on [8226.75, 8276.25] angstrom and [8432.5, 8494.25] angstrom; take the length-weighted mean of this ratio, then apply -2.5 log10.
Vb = 0.03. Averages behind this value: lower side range 78.8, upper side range 85.9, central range 78.6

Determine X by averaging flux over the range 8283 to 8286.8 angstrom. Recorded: 72.7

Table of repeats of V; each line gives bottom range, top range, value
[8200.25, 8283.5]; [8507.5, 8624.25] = 1.11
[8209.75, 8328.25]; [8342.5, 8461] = 1.07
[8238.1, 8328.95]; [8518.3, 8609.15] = 1.11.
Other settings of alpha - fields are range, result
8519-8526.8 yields 81.8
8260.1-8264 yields 80.2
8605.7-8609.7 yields 91.6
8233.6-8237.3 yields 77.8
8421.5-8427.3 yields 81.3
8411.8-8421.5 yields 83.1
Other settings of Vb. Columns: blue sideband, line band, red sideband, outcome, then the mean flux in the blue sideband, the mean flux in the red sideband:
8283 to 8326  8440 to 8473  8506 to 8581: -0.04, 77.2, 85.9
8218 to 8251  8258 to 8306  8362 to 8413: 0.01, 78.2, 83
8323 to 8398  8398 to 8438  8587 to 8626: 0.01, 82.2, 88.9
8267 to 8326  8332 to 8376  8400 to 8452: -0.03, 77.9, 83.5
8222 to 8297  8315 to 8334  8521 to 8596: 0.03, 78.4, 87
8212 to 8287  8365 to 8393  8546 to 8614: -0.01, 78.1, 87.9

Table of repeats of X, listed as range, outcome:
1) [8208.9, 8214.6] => 78.4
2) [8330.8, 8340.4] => 81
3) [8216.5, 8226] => 77.3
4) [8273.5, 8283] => 80.5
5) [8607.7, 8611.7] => 93.5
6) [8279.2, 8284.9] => 76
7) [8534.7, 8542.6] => 84.3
